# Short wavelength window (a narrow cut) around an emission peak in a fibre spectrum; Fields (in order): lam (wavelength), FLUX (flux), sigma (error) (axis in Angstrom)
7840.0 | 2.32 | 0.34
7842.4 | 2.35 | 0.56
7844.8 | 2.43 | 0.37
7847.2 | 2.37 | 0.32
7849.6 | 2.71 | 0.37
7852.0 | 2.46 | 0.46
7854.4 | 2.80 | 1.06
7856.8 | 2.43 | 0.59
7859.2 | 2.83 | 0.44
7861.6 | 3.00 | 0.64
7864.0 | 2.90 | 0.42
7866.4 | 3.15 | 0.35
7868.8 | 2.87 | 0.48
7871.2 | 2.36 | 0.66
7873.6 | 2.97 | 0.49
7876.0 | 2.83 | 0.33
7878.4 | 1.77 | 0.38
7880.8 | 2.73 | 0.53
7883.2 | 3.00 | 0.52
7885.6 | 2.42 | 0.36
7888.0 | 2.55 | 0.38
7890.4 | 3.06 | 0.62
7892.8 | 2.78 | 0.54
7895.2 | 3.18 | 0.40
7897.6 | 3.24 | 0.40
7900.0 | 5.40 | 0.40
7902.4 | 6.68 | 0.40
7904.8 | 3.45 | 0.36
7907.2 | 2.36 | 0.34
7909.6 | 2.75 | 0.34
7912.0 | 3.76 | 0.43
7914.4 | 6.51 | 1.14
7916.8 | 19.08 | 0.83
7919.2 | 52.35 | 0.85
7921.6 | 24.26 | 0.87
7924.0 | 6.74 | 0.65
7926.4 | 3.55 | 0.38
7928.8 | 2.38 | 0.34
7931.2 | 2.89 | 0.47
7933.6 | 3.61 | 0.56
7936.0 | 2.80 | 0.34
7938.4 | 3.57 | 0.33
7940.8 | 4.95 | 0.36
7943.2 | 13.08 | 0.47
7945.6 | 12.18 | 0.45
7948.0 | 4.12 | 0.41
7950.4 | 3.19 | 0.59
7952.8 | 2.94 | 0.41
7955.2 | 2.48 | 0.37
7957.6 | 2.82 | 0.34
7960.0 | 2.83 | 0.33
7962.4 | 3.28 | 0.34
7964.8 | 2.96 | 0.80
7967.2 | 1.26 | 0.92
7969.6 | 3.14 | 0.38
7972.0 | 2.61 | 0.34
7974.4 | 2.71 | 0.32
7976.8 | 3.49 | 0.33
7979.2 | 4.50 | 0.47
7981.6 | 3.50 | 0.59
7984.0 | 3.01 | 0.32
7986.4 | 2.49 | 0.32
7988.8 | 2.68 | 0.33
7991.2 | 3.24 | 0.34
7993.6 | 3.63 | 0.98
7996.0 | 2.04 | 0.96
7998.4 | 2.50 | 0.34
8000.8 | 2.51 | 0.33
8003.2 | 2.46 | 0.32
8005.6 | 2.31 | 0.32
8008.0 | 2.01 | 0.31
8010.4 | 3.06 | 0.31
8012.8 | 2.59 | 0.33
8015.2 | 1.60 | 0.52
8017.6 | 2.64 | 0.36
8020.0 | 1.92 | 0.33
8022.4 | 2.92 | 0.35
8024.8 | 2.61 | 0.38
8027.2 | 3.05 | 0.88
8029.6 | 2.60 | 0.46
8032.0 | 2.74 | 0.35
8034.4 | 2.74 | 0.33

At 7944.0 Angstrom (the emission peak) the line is [N II] 6583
